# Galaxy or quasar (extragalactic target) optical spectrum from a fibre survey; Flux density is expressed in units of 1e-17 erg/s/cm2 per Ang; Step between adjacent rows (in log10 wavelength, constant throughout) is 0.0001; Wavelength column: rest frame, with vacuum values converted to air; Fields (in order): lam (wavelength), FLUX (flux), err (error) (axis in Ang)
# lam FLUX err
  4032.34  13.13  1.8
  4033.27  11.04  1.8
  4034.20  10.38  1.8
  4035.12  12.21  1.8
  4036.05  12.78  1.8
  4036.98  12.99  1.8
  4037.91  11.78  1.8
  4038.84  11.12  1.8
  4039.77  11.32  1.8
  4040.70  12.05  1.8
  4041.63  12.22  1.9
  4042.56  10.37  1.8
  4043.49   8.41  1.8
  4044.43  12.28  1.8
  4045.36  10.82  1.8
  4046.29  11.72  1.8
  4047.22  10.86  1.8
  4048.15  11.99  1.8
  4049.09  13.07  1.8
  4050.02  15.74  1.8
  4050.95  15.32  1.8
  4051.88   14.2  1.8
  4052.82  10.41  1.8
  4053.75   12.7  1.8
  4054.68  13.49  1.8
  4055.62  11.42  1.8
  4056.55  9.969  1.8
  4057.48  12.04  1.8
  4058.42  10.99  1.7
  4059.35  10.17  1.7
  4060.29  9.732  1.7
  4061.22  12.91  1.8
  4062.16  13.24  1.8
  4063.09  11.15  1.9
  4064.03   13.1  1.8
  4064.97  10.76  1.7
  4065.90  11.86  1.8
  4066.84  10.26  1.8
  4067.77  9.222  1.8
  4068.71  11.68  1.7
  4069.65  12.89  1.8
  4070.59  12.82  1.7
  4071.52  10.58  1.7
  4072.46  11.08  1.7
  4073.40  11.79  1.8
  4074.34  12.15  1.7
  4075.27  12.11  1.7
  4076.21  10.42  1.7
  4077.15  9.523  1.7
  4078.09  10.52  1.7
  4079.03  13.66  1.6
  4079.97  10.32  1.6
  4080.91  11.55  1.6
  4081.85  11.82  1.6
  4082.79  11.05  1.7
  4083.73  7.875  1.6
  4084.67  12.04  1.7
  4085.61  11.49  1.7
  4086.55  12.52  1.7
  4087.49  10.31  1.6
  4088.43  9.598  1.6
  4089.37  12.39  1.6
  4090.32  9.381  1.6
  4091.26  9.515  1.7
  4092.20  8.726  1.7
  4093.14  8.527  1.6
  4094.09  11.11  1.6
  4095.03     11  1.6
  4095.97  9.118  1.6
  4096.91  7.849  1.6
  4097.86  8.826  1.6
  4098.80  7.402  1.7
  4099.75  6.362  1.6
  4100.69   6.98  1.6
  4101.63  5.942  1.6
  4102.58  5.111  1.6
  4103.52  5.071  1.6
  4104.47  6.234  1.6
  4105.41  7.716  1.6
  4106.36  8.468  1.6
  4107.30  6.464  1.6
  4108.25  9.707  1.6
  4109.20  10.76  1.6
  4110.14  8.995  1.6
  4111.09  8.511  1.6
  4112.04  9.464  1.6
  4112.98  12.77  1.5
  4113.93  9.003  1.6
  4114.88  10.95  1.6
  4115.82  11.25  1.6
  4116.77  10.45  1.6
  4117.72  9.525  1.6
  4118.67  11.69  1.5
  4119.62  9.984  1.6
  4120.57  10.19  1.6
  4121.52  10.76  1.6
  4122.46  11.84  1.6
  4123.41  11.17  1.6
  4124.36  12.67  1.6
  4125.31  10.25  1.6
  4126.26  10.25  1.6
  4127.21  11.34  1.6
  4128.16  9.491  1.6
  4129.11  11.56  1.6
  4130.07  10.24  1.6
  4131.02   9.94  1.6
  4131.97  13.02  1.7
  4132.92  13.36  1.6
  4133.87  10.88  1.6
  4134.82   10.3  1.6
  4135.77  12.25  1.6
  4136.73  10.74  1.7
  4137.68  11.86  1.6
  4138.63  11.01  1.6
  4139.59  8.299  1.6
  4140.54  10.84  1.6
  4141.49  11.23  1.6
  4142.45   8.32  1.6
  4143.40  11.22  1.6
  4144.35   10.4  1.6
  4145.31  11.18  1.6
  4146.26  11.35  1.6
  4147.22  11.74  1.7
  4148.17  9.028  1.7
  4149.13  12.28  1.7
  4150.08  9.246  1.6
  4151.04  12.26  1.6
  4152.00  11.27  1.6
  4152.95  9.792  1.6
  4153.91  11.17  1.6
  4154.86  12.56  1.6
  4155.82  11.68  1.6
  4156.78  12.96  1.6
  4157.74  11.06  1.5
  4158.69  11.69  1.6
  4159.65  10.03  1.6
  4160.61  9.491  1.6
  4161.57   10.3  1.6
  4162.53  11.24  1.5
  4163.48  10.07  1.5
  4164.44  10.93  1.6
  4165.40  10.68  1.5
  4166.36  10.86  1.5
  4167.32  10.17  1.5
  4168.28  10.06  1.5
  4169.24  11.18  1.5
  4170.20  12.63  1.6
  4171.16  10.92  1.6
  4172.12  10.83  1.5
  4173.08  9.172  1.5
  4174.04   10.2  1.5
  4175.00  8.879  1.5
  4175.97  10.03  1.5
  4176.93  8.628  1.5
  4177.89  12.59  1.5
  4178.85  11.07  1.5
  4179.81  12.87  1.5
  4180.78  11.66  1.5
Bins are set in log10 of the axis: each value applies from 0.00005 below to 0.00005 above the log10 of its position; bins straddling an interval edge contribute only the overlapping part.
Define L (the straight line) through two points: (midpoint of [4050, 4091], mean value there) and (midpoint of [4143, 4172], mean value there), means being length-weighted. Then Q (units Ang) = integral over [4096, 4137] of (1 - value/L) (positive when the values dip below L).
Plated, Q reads 5.7 Ang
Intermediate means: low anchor 11.5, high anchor 11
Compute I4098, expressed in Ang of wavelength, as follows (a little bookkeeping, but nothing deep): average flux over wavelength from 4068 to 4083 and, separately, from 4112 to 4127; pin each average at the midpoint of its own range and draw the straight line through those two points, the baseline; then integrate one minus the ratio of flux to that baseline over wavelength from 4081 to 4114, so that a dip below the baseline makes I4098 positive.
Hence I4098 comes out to 6.0 Ang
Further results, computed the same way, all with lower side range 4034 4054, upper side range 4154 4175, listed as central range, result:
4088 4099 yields 2.0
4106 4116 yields 1.5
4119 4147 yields 0.7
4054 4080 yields 0.8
